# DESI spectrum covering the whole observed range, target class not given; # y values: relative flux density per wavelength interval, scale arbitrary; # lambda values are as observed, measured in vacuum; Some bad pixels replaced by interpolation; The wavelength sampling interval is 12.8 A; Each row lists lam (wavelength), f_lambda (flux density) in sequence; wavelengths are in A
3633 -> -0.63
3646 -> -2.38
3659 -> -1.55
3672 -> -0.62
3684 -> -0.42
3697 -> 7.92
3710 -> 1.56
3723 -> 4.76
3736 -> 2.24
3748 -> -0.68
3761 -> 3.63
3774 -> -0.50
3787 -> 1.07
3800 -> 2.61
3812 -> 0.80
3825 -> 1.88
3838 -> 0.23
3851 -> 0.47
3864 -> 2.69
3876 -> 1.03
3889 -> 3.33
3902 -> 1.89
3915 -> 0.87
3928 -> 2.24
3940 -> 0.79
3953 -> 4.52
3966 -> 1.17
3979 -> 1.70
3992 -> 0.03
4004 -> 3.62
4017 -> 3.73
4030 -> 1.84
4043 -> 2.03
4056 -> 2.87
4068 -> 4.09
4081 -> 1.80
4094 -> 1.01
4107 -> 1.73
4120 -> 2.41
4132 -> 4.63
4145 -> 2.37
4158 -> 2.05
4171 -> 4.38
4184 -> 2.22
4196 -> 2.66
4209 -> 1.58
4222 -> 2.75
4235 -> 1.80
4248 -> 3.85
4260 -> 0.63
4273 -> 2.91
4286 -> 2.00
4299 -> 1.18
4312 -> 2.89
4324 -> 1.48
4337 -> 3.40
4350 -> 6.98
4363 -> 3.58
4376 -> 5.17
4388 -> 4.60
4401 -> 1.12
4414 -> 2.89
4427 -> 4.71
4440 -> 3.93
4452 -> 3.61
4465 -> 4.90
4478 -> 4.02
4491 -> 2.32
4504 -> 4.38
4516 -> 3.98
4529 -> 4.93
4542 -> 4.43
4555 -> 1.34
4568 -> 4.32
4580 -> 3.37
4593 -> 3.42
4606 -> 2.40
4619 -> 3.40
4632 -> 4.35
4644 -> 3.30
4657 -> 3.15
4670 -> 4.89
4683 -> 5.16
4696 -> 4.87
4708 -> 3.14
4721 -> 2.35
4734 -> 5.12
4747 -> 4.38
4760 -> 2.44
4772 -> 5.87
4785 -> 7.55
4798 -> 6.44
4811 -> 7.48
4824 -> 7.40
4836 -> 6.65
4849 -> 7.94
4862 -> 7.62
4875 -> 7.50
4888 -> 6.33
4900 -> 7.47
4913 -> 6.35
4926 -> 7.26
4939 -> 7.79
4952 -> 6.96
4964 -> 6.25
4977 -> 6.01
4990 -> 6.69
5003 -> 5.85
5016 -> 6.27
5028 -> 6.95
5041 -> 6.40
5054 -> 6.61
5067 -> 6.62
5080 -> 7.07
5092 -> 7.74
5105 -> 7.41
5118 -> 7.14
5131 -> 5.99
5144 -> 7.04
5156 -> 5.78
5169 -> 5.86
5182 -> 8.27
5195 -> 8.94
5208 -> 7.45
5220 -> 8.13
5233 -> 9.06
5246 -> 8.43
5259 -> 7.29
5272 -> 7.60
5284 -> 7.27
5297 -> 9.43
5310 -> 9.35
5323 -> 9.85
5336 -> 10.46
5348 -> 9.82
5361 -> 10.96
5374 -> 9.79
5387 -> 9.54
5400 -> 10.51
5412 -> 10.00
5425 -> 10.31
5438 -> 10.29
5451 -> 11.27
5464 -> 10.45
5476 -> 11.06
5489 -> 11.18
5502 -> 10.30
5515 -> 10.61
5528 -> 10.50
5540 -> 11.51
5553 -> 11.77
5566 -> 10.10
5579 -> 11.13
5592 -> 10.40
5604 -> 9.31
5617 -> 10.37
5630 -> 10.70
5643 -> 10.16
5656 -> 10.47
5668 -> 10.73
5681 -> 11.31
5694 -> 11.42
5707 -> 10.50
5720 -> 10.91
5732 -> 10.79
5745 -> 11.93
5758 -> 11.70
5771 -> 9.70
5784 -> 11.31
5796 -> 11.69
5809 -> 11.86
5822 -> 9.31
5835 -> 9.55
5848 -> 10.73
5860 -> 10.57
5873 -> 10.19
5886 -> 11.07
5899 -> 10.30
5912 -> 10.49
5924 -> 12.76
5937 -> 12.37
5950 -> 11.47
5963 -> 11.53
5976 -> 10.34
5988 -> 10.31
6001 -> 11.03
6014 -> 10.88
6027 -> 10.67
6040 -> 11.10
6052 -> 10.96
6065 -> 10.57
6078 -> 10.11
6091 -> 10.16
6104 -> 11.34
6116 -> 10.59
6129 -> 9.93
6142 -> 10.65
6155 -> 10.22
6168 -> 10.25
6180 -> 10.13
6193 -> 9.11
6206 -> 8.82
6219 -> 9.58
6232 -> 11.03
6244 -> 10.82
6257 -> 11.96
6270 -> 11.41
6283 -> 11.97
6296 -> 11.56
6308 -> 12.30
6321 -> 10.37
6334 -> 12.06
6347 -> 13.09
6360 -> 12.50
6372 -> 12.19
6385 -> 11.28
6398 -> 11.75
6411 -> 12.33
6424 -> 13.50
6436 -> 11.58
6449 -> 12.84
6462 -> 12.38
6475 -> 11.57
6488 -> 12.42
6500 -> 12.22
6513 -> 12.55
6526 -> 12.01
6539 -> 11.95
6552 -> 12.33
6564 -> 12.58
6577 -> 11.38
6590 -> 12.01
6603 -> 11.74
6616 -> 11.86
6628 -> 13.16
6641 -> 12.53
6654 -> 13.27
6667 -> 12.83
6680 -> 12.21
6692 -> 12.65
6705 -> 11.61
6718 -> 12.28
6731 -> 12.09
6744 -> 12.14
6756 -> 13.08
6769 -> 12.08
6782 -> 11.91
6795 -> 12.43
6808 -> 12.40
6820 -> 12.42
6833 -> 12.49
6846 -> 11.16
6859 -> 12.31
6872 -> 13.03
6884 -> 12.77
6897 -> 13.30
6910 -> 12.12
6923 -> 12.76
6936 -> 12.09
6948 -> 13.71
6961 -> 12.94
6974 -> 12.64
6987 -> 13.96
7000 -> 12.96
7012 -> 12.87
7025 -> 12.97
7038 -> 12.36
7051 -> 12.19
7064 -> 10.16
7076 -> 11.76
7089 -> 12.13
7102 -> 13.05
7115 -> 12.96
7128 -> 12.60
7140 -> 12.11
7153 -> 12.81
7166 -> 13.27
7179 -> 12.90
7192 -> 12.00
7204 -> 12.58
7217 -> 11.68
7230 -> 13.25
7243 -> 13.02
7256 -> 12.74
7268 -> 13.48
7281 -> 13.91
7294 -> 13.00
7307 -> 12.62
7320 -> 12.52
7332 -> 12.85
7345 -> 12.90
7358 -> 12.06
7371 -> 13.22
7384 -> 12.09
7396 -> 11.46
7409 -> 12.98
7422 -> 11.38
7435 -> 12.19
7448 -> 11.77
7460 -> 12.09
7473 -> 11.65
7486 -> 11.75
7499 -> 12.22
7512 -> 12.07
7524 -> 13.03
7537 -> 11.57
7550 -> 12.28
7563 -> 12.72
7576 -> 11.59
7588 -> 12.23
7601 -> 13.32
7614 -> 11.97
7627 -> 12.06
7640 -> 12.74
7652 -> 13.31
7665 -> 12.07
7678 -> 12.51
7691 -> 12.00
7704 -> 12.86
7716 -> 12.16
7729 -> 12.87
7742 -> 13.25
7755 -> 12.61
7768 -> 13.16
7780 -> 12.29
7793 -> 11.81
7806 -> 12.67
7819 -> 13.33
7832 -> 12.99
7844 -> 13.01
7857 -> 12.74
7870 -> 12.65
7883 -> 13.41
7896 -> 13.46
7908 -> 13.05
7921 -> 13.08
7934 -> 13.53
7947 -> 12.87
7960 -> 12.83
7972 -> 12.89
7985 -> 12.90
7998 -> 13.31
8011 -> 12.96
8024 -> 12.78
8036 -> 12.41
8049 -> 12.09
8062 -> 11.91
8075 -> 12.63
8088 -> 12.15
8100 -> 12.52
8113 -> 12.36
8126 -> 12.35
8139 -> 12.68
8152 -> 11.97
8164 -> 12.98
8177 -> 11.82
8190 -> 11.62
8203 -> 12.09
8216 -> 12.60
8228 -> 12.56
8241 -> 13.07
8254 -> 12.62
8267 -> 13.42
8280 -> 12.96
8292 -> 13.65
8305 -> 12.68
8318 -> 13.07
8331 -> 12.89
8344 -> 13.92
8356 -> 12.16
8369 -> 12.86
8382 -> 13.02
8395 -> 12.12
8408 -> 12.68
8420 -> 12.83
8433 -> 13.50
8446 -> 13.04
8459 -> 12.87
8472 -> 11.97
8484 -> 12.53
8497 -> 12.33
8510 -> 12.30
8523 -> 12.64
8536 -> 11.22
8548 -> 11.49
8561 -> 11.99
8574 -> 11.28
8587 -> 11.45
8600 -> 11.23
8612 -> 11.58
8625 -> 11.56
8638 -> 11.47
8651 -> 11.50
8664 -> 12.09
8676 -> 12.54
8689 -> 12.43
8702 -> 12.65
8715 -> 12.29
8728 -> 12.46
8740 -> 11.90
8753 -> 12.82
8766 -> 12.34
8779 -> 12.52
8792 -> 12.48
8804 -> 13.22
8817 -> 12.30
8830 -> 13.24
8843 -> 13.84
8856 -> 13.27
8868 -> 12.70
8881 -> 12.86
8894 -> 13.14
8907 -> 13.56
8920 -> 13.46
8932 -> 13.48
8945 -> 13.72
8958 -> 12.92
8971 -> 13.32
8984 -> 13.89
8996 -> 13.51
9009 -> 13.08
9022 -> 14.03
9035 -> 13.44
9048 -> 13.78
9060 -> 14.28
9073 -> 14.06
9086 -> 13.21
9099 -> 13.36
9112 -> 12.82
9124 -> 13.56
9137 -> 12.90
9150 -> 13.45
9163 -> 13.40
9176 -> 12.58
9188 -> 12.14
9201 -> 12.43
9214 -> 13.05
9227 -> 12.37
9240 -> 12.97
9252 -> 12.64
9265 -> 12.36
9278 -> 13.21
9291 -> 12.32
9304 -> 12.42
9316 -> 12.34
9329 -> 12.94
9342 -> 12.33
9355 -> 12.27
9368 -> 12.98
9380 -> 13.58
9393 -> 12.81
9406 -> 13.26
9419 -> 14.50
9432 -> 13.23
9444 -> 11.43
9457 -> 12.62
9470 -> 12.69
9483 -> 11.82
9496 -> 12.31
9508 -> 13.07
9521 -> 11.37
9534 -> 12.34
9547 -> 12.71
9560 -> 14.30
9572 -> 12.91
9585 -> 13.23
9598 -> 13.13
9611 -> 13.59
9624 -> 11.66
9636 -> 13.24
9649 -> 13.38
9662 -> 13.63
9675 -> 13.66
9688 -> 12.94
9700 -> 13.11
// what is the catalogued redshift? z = 0.199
